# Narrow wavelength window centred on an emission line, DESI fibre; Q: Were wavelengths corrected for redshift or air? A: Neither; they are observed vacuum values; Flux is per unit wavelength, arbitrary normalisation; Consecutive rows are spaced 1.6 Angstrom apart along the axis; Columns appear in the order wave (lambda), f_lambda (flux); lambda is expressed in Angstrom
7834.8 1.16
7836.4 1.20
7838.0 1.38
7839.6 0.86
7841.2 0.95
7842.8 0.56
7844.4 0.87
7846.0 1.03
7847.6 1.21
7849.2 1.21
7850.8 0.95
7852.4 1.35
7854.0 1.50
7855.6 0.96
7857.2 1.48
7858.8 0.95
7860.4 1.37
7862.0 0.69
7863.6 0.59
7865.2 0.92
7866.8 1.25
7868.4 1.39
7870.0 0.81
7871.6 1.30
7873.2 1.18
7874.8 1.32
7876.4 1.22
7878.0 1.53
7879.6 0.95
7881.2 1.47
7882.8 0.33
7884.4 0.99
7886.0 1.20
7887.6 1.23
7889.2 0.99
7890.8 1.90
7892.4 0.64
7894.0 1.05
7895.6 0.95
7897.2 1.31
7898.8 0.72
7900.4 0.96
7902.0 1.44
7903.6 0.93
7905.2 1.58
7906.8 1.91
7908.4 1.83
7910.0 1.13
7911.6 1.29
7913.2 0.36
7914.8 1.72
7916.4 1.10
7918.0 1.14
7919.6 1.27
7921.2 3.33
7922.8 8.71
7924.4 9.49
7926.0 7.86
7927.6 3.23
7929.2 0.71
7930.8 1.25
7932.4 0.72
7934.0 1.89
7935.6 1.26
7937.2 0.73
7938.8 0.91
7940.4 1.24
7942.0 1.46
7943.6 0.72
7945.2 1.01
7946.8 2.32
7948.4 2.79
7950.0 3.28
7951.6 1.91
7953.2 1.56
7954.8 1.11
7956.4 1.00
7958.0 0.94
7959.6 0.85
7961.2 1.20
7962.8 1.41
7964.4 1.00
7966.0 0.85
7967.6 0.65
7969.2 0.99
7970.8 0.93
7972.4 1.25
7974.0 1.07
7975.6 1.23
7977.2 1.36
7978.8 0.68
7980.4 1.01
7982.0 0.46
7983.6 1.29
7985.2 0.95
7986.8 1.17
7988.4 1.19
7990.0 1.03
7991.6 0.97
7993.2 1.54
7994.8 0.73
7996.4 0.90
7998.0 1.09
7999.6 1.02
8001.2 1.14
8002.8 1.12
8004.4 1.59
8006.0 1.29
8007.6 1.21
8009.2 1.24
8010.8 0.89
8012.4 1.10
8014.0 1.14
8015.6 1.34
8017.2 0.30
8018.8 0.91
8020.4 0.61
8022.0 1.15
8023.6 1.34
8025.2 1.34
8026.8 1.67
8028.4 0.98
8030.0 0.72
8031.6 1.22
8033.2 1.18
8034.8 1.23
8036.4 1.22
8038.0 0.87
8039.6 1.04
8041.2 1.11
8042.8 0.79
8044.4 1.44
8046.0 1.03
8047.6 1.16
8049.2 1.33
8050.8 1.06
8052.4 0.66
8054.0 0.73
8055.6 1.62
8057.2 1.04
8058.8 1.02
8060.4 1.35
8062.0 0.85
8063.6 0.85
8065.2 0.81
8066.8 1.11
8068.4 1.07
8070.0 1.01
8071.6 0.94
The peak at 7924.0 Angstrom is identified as H-alpha 6563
